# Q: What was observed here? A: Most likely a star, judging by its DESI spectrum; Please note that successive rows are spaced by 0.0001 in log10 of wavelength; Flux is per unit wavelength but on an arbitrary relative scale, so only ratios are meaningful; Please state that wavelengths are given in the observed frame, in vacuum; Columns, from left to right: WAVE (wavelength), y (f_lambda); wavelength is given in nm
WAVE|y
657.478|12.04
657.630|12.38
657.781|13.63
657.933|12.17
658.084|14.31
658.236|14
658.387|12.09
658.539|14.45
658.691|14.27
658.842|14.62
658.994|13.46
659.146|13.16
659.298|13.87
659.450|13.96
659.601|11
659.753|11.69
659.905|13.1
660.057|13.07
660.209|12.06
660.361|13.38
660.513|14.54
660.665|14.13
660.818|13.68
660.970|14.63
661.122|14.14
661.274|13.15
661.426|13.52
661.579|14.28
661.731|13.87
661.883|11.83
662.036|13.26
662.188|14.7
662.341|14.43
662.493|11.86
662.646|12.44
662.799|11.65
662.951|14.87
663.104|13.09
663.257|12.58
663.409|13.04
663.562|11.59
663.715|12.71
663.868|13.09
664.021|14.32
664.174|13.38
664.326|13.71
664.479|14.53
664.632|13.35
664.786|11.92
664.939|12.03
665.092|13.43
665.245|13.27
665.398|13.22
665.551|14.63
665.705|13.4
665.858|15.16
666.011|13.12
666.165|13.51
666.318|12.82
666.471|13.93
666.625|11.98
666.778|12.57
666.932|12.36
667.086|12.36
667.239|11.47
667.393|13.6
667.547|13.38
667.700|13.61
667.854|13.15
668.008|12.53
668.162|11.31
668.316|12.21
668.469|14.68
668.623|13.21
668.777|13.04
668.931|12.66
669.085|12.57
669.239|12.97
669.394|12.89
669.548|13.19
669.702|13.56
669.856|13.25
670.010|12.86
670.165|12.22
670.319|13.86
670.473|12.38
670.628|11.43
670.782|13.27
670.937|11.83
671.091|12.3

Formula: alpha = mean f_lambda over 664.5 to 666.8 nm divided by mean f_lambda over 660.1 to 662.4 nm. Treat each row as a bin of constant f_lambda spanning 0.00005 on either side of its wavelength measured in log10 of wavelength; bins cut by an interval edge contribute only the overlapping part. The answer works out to 1.0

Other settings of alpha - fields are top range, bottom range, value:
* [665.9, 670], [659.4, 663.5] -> 0.98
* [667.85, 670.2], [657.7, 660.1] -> 0.97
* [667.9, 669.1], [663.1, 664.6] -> 0.97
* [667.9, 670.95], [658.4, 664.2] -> 0.96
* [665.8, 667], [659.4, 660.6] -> 1.02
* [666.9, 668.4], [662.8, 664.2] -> 0.96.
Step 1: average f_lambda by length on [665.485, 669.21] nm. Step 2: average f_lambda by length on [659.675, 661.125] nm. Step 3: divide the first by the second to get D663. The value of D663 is 1.0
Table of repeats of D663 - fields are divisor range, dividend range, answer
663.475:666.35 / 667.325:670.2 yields 0.98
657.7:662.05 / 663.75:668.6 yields 0.98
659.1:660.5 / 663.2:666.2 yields 1.03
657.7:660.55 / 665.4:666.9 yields 1.01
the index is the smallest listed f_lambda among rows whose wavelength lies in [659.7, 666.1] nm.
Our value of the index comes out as 11.59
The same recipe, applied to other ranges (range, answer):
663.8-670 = 11.31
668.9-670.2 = 12.22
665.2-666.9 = 11.98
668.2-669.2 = 12.21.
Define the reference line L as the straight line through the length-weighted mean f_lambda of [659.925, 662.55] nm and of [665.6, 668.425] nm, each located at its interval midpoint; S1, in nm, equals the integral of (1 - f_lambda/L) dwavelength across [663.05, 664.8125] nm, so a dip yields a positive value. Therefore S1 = 0.02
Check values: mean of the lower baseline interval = 13.6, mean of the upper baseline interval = 13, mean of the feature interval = 13.1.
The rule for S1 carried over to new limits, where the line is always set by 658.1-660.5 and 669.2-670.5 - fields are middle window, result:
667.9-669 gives 0.02 nm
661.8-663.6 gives 0.03 nm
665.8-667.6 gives 0.02 nm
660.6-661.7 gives -0.06 nm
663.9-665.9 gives -0.06 nm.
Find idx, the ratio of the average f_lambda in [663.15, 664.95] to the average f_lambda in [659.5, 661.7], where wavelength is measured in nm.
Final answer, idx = 0.98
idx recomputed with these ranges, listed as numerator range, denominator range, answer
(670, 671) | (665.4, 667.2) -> 0.95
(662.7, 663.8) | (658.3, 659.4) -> 0.93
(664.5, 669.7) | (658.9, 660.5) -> 1.01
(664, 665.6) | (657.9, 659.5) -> 0.98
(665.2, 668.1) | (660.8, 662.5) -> 0.96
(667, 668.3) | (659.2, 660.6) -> 0.97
